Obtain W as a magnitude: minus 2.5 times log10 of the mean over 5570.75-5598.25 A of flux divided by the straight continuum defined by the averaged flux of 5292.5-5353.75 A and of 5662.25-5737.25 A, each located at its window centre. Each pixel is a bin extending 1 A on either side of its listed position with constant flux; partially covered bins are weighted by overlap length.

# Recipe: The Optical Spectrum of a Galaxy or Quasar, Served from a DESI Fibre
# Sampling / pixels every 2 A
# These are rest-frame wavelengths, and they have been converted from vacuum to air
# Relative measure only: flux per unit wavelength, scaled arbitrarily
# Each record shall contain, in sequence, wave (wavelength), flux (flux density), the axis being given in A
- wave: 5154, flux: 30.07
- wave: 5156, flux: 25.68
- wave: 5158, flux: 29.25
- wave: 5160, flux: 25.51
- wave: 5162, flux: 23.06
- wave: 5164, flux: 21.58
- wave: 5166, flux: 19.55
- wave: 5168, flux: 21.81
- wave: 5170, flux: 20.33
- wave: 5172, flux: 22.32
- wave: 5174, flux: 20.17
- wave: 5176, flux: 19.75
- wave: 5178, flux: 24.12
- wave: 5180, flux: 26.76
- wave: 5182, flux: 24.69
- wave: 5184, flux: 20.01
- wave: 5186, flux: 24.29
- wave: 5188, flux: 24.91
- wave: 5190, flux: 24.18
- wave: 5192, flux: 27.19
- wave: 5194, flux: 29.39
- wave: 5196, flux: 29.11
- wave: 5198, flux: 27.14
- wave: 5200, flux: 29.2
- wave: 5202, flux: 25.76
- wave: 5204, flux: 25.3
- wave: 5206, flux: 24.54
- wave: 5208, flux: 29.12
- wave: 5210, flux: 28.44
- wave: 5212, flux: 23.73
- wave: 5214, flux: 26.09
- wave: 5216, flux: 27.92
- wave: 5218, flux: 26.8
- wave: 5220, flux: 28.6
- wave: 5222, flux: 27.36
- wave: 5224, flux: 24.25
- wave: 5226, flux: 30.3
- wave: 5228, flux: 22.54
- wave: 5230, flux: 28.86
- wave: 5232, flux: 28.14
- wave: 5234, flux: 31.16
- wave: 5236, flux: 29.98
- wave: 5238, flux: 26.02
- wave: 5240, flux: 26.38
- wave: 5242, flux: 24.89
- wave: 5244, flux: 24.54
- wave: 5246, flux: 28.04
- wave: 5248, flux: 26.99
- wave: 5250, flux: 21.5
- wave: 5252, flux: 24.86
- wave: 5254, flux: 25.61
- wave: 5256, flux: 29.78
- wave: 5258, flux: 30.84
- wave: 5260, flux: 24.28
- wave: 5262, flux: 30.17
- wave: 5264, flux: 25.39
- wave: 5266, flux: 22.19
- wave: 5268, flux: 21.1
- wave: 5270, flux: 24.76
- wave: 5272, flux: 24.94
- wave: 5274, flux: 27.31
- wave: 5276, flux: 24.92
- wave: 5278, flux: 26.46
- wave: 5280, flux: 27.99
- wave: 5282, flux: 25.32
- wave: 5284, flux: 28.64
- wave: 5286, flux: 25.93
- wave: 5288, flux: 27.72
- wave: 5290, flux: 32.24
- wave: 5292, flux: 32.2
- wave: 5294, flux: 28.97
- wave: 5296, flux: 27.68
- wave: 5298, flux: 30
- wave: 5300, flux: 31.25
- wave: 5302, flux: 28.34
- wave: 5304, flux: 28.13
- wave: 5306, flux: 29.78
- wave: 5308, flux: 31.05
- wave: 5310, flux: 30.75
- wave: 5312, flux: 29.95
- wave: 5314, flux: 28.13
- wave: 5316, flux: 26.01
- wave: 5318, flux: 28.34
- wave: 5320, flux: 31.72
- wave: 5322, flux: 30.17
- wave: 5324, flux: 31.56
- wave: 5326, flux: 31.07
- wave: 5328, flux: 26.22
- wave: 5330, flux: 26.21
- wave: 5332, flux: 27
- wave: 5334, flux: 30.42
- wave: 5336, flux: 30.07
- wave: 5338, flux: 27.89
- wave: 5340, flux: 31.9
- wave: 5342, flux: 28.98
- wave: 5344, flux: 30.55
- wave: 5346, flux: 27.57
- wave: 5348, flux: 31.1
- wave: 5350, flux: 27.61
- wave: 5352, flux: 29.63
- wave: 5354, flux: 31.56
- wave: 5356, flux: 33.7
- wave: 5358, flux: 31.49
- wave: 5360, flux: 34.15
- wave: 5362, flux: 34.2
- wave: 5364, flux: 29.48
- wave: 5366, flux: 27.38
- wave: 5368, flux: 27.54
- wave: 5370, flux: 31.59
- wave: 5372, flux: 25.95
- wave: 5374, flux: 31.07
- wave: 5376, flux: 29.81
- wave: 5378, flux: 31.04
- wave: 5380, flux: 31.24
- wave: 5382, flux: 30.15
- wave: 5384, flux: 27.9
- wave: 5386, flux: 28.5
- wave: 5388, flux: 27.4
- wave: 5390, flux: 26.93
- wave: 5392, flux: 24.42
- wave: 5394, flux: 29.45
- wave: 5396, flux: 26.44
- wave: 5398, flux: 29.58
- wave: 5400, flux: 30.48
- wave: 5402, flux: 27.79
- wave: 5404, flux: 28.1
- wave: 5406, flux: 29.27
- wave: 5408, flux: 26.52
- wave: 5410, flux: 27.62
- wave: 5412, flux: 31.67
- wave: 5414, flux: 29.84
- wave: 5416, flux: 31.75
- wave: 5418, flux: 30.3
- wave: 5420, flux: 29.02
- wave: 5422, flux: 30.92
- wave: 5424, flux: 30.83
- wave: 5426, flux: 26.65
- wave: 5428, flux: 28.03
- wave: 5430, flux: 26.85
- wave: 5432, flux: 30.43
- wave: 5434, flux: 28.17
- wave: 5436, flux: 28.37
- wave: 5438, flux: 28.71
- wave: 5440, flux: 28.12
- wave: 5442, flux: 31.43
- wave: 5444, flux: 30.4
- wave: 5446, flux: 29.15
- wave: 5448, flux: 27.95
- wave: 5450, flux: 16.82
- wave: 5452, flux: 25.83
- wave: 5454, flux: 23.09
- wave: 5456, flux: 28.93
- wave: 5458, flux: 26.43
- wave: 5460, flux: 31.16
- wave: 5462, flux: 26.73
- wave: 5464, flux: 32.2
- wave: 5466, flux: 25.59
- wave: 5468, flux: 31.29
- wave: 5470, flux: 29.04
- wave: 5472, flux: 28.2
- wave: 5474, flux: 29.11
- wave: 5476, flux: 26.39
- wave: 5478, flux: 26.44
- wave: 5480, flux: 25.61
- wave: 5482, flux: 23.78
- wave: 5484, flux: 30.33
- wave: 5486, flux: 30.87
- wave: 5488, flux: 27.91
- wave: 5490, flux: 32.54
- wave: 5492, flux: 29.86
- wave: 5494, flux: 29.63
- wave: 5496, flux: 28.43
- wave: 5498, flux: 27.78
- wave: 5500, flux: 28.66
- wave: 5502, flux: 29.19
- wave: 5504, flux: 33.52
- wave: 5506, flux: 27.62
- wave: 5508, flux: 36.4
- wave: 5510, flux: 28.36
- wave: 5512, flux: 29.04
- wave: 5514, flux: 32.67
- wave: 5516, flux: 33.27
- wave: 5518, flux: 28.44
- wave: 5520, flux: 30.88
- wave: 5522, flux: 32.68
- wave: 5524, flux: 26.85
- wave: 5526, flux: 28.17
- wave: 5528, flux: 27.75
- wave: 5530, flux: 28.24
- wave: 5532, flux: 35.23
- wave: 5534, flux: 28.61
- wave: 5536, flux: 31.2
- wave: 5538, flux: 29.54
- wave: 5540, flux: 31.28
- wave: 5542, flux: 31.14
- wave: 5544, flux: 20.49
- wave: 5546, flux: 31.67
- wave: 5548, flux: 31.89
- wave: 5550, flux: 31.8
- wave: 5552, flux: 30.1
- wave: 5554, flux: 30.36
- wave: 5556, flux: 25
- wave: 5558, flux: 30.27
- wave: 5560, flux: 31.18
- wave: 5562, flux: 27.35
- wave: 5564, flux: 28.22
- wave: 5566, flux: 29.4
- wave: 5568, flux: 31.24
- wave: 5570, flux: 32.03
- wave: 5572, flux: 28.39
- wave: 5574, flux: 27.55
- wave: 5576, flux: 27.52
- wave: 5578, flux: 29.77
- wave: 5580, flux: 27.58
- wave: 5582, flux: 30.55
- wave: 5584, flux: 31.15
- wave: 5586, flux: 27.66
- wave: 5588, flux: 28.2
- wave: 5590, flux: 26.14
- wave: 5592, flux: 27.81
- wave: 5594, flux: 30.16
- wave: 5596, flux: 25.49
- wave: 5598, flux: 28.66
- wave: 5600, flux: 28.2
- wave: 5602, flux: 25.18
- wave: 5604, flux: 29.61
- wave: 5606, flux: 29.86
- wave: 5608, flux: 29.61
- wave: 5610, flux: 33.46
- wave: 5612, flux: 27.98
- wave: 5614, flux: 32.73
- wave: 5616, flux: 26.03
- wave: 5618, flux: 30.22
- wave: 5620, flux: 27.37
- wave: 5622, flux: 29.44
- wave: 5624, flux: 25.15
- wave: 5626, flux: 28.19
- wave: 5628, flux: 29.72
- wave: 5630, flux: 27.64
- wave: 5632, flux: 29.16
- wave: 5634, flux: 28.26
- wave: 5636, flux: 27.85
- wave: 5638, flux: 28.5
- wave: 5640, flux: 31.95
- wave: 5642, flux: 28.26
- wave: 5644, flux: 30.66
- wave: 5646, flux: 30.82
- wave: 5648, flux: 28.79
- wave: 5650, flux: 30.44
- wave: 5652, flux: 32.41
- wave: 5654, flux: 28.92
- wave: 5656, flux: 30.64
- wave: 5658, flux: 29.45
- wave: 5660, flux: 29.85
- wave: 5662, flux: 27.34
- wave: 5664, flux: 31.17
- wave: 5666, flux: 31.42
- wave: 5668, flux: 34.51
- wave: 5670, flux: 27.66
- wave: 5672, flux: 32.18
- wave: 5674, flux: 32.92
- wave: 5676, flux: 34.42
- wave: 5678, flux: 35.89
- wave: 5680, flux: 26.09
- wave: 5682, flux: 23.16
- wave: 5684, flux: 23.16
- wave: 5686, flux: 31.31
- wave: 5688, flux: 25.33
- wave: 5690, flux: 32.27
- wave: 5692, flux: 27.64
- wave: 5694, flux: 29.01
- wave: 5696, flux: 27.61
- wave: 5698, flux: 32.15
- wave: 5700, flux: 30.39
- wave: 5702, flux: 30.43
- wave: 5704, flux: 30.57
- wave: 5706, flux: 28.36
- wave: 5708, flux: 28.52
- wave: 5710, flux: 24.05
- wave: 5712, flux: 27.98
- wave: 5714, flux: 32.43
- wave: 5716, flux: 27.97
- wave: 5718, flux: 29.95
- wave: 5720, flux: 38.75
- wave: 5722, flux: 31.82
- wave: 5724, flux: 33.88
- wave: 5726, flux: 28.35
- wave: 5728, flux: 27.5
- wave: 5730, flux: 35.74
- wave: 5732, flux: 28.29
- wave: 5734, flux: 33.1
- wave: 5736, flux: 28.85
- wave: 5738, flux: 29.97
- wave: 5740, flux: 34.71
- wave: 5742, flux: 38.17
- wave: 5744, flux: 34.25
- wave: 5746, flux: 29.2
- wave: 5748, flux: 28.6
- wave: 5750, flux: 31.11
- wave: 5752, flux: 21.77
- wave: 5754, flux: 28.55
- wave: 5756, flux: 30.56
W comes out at 0.06 mag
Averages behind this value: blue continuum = 29.3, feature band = 28.4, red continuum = 30.1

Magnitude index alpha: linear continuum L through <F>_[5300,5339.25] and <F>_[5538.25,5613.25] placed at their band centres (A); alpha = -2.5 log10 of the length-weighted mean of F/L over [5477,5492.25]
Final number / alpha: 0.03 mag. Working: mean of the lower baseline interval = 29.2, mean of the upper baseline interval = 29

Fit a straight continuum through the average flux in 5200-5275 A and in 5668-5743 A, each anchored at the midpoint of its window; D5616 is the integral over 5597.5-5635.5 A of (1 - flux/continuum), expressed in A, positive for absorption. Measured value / 1.1 A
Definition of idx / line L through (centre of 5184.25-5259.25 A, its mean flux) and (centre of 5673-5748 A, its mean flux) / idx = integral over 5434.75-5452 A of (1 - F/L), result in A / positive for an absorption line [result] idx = 0.5 A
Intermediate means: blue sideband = 26.8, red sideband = 30.4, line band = 27.5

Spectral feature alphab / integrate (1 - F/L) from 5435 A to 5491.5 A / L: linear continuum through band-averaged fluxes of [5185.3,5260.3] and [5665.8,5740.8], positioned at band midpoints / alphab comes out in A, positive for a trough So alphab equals 1.1 A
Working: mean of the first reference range 26.8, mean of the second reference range 30.2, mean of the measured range 28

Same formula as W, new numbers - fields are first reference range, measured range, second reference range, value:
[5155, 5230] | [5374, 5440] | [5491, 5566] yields -0.03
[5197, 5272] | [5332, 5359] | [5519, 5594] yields -0.10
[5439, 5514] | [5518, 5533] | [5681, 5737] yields -0.04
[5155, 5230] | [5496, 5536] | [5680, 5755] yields -0.08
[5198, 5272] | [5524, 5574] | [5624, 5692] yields -0.03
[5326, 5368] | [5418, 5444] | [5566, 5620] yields 0.02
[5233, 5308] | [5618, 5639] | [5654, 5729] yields 0.05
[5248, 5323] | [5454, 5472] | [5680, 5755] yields 0.00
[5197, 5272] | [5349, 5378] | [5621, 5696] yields -0.11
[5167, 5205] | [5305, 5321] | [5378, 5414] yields -0.10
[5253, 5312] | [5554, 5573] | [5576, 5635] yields -0.03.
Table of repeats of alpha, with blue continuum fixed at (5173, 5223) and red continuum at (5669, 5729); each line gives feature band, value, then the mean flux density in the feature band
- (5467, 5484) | 0.01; 27.6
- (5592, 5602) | 0.04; 27.8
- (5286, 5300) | -0.12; 29.6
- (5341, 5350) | -0.09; 29.3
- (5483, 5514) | -0.07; 30.1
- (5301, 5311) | -0.12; 29.6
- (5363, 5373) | -0.05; 28.4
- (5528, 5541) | -0.07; 30.5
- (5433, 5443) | -0.05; 29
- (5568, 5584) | -0.02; 29.3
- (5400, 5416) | -0.06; 29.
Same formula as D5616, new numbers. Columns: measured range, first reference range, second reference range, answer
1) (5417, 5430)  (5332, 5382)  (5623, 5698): 0.4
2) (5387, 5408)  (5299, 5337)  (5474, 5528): 1.0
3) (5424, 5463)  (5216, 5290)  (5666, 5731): 0.7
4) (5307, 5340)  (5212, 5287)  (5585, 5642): -2.9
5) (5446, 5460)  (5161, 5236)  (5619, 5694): 1.0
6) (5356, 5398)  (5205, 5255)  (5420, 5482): -2.9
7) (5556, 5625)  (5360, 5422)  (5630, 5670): 2.2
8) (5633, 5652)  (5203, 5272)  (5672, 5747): 0.1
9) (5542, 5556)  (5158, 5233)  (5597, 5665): -0.4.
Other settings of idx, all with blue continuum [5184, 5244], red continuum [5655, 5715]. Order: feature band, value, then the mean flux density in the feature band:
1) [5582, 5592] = 0.2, 28.5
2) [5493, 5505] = -0.4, 29.5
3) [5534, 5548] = -0.3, 29.4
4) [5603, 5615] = -0.6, 30.5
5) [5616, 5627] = 0.5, 27.9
